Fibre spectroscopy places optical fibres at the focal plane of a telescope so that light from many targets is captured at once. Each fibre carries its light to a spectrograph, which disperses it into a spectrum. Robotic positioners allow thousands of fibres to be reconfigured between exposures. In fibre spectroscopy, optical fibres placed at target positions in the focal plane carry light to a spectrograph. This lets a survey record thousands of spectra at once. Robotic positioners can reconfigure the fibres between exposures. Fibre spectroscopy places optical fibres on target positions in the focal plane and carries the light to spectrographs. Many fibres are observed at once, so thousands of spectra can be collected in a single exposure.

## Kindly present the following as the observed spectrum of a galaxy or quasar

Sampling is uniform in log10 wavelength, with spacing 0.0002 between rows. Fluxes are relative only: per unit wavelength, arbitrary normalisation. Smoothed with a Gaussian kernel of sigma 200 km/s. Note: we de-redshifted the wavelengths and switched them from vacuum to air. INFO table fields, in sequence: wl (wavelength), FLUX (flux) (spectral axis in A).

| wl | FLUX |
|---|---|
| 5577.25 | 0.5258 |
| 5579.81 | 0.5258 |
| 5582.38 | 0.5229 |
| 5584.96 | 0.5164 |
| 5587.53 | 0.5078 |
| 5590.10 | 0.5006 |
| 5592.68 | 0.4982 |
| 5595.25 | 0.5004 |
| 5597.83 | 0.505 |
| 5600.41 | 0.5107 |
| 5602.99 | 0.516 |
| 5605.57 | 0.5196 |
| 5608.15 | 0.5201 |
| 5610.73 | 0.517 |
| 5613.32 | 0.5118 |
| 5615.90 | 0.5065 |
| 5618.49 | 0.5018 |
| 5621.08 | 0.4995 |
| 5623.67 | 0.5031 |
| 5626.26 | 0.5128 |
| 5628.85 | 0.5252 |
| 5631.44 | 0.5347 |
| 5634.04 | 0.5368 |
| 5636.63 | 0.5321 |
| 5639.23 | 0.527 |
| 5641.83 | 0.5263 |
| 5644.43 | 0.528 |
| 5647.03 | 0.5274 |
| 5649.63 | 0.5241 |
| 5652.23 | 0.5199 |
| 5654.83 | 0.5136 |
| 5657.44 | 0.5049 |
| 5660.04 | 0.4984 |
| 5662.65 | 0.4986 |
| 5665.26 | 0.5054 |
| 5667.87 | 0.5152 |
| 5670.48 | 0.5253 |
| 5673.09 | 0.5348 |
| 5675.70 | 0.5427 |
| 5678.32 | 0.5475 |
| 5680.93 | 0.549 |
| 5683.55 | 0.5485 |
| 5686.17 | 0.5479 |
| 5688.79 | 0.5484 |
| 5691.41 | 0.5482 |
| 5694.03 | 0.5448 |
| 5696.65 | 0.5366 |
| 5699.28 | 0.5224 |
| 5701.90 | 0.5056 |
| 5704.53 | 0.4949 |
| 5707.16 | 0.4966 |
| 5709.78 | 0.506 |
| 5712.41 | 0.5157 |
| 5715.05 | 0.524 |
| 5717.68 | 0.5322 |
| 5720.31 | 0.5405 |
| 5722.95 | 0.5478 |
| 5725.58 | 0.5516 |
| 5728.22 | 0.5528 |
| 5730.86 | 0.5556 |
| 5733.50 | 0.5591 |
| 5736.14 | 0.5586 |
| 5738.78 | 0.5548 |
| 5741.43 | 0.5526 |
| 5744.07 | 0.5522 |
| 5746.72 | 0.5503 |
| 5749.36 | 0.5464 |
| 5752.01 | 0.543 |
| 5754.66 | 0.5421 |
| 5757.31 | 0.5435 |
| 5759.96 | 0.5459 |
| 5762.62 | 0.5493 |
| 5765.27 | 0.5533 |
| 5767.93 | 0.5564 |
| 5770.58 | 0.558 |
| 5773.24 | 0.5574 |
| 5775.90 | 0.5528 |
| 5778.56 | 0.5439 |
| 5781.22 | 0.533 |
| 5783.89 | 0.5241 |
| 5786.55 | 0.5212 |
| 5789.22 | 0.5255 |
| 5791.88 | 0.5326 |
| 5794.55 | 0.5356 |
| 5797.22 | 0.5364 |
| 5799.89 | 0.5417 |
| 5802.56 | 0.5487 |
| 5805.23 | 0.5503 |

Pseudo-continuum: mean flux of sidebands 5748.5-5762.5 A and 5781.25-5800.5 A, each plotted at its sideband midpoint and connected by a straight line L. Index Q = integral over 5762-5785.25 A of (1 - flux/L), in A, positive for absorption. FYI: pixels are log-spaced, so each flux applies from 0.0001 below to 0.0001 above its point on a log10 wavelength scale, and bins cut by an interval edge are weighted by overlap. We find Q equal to -0.4 A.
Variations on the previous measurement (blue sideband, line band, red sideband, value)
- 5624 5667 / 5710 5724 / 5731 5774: 0.29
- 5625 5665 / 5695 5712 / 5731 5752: 0.90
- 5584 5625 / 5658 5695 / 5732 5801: -0.50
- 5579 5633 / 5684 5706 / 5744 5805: -0.13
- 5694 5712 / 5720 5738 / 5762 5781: -0.85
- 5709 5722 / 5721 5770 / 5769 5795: -1.82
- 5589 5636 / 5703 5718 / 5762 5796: 0.55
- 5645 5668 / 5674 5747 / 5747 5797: -1.69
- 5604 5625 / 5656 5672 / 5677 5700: 0.73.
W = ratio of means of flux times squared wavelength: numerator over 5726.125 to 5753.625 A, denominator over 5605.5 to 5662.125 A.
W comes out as 1.11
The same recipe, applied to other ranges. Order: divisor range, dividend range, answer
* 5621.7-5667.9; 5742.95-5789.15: 1.10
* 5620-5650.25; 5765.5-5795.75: 1.09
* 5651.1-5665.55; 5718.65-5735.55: 1.11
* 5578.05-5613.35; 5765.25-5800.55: 1.13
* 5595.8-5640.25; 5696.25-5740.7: 1.07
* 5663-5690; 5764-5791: 1.05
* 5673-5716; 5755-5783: 1.06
